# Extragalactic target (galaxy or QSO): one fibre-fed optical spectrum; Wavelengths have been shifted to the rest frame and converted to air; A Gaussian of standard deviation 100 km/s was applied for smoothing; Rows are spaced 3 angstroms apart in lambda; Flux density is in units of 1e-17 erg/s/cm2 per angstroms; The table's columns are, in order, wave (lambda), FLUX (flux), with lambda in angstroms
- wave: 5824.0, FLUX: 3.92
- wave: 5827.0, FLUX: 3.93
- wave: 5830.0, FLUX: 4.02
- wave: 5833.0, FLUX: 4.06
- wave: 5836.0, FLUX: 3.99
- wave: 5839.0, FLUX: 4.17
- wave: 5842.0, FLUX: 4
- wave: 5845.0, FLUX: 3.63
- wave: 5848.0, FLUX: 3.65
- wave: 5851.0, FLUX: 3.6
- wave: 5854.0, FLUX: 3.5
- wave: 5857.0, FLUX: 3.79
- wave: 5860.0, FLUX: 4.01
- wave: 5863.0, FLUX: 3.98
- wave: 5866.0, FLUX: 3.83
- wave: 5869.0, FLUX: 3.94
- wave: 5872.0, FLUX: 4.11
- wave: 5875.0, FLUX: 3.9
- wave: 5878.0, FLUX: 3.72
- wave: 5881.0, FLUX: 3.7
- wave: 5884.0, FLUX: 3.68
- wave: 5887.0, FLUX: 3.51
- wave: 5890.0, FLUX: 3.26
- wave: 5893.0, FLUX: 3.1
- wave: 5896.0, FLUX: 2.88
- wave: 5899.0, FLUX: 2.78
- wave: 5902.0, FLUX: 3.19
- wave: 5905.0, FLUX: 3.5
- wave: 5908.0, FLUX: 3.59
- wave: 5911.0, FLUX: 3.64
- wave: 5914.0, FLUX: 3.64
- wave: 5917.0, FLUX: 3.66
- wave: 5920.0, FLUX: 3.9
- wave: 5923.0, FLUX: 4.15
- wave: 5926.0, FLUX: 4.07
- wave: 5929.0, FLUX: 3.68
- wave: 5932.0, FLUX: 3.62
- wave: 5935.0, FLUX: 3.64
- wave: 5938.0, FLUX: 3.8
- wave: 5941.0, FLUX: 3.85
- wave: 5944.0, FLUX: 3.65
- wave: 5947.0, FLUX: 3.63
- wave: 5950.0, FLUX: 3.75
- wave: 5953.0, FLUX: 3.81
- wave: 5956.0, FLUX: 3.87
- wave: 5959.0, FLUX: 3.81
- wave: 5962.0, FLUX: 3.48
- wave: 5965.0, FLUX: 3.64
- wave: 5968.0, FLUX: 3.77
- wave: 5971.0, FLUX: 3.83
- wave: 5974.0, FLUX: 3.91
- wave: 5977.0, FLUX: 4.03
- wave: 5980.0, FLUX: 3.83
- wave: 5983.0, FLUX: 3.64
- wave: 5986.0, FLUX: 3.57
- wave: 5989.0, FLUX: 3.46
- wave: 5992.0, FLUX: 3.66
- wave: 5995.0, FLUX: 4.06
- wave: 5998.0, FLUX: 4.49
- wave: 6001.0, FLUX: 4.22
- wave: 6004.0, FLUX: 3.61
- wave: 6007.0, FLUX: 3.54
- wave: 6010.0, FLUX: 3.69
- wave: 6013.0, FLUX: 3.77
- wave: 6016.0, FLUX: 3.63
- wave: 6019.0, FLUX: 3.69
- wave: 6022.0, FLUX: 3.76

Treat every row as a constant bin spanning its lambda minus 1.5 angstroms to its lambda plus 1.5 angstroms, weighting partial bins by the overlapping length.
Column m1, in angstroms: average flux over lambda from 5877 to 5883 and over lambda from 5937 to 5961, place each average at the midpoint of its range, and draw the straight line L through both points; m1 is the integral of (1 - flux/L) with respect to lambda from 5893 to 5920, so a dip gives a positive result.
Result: 2.6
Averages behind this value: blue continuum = 3.71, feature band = 3.38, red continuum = 3.76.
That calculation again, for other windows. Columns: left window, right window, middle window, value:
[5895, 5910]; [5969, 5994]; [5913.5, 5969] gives -4.6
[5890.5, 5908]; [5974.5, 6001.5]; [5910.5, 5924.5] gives -2.2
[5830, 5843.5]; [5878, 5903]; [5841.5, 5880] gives -1.2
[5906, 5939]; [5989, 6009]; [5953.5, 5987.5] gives 0.7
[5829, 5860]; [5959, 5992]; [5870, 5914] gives 3.7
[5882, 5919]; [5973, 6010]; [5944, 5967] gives -0.4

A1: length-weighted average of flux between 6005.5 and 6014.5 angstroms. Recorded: 3.67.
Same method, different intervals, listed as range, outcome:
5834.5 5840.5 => 4.08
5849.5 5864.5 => 3.78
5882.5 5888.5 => 3.6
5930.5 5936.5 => 3.63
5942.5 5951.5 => 3.68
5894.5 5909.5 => 3.19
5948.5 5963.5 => 3.74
